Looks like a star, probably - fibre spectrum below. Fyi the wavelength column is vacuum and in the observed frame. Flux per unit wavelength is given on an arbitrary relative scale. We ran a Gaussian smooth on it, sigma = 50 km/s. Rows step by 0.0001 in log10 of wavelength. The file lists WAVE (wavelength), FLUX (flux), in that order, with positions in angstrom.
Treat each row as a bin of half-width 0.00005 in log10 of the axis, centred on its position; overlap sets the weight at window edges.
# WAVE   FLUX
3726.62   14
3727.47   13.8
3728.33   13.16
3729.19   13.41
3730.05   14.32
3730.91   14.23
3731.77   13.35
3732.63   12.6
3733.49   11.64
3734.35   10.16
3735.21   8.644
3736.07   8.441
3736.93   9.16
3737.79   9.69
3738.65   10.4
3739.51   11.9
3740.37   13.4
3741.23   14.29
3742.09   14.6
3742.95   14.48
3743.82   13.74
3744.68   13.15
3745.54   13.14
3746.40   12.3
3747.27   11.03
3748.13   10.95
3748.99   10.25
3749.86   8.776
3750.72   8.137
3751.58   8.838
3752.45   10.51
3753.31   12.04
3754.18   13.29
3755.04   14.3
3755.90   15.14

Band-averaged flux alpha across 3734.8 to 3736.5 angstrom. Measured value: 8.54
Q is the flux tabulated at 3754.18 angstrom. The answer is 13.29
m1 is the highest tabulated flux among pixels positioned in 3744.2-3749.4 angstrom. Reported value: 13.15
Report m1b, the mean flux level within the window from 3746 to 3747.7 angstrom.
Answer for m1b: 11.6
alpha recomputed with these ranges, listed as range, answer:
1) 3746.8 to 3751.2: 9.83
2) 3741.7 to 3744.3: 14.2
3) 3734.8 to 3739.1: 9.29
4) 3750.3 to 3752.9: 9.2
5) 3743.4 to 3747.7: 12.7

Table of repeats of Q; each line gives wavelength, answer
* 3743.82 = 13.74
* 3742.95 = 14.48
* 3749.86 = 8.776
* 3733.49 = 11.64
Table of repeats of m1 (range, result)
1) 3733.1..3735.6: 11.64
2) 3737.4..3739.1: 10.4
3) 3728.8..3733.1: 14.32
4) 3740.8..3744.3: 14.6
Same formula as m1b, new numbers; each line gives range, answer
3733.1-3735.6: 10.1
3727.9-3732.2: 13.7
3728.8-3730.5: 13.9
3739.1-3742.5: 13.6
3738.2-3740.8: 11.9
